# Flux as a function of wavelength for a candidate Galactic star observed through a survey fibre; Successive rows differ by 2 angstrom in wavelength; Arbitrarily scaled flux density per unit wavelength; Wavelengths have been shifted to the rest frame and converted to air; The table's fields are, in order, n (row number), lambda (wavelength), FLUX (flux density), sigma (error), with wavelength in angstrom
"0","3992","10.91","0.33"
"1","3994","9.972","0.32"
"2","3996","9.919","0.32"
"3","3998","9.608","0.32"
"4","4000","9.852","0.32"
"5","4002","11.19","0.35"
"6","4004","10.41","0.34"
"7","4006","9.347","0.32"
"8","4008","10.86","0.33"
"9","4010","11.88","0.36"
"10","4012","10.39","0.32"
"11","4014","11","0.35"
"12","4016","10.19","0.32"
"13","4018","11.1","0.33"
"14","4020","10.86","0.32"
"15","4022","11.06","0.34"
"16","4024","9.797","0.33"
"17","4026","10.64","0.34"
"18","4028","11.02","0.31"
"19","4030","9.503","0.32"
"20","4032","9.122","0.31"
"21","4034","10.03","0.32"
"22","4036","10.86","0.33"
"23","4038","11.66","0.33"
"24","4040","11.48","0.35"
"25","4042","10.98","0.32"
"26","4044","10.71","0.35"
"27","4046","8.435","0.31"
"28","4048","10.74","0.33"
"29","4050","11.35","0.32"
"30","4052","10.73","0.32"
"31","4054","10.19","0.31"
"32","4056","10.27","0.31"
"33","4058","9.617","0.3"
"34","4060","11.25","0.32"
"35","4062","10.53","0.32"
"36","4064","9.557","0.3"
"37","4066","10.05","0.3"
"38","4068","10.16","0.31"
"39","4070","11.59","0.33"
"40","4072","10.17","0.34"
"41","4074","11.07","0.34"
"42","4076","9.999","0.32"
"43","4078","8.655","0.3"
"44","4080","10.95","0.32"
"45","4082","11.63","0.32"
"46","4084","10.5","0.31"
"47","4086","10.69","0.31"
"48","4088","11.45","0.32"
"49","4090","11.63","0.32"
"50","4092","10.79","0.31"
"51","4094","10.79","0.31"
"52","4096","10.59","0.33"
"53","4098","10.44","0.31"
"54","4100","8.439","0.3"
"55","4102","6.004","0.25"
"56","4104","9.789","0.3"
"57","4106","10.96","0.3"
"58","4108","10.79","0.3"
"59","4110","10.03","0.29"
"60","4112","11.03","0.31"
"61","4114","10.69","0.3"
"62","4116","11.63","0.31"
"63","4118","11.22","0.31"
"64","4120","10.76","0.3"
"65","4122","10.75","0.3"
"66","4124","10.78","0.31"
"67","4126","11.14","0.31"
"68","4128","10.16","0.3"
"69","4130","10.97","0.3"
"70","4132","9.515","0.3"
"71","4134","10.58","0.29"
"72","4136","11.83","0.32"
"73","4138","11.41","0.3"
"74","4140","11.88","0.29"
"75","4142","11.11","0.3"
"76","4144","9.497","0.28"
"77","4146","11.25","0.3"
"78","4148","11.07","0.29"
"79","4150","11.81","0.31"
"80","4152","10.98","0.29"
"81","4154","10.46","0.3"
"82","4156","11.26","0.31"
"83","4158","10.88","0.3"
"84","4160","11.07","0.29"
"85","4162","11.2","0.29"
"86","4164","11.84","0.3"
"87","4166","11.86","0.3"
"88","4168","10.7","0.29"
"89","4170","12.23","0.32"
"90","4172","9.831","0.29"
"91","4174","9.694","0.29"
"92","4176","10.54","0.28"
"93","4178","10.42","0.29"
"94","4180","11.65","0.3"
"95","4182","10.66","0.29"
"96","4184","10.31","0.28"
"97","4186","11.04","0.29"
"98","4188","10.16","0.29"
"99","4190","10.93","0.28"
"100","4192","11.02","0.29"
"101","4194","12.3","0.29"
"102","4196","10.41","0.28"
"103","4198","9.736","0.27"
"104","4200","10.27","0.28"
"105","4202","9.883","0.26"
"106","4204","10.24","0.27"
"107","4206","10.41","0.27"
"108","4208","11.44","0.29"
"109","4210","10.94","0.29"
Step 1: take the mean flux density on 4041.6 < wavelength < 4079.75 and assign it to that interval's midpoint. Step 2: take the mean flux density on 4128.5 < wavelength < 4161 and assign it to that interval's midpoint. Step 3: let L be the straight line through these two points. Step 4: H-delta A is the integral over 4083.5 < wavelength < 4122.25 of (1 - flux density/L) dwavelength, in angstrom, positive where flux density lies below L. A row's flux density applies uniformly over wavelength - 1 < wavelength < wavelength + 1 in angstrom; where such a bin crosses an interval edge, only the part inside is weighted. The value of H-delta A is 0.7 angstrom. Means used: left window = 10.3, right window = 11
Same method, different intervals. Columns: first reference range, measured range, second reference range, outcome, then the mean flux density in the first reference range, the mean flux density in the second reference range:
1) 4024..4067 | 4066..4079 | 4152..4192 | 0.3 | 10.4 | 10.9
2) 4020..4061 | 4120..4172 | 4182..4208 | -2.3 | 10.5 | 10.6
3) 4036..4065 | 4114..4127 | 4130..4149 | -0.2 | 10.5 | 10.9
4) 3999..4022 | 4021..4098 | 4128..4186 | 1.6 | 10.7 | 10.9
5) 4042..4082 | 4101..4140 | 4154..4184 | 0.5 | 10.4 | 10.9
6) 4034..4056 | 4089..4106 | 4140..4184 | 1.4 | 10.7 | 11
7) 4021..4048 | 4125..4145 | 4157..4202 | -0.2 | 10.4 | 10.8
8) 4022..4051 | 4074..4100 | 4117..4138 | 0.1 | 10.5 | 10.8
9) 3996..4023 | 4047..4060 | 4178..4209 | 0.1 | 10.6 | 10.7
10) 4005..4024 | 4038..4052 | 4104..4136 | 0.0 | 10.7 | 10.7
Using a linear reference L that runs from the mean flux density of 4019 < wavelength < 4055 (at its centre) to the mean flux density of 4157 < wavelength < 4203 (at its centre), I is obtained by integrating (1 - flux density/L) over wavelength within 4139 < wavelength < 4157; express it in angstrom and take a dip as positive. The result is -0.5 angstrom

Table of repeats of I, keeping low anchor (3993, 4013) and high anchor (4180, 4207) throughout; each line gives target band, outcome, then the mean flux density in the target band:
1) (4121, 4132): -0.1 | 10.6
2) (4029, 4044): -0.2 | 10.5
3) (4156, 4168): -0.8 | 11.3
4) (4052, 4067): 0.3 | 10.2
